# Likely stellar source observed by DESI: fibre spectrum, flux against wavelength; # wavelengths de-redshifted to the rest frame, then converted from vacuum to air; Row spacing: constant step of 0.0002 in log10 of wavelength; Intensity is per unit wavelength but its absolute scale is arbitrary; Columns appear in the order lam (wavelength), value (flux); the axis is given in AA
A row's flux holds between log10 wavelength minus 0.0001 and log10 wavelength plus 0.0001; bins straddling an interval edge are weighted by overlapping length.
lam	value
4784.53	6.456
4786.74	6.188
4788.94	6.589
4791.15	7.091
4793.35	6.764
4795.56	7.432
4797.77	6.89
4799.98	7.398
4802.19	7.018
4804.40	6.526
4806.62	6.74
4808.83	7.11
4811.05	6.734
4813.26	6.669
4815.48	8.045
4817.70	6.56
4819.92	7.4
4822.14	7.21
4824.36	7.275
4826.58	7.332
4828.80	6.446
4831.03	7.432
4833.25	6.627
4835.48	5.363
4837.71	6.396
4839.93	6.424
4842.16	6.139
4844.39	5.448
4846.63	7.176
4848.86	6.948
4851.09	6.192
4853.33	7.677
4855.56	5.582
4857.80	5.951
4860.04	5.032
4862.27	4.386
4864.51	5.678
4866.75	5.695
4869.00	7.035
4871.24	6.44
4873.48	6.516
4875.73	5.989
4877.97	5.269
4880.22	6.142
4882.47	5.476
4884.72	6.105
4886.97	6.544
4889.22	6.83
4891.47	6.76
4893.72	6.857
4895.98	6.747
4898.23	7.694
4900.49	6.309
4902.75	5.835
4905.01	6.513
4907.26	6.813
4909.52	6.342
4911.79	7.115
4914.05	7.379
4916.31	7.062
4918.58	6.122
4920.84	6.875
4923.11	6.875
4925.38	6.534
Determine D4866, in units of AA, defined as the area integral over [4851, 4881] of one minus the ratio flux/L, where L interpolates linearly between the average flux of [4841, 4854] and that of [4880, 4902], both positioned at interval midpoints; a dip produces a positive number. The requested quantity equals 2.7 AA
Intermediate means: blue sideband 6.56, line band 5.96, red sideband 6.55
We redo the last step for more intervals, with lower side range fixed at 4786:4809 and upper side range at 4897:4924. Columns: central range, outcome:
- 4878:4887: 1.15 AA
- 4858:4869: 2.19 AA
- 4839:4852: 0.83 AA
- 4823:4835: -0.16 AA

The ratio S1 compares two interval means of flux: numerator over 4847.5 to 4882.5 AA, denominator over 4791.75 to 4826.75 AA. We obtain 0.85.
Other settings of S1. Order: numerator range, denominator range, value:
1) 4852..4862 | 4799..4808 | 0.86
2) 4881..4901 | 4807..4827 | 0.92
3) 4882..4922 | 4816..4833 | 0.94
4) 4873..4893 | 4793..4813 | 0.89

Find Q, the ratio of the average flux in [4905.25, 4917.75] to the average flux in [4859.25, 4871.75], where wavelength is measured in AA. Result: 1.21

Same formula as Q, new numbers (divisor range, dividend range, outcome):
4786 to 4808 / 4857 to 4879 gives 0.84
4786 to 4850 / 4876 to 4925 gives 0.96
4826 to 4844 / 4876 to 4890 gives 0.94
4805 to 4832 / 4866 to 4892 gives 0.88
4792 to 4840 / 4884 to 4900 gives 0.98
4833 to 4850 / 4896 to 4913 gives 1.06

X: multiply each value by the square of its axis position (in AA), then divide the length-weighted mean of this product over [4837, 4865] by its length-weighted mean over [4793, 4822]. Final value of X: 0.9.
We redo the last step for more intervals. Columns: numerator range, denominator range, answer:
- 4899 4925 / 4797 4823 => 0.99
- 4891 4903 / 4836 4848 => 1.10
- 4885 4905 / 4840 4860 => 1.07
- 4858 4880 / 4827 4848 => 0.92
